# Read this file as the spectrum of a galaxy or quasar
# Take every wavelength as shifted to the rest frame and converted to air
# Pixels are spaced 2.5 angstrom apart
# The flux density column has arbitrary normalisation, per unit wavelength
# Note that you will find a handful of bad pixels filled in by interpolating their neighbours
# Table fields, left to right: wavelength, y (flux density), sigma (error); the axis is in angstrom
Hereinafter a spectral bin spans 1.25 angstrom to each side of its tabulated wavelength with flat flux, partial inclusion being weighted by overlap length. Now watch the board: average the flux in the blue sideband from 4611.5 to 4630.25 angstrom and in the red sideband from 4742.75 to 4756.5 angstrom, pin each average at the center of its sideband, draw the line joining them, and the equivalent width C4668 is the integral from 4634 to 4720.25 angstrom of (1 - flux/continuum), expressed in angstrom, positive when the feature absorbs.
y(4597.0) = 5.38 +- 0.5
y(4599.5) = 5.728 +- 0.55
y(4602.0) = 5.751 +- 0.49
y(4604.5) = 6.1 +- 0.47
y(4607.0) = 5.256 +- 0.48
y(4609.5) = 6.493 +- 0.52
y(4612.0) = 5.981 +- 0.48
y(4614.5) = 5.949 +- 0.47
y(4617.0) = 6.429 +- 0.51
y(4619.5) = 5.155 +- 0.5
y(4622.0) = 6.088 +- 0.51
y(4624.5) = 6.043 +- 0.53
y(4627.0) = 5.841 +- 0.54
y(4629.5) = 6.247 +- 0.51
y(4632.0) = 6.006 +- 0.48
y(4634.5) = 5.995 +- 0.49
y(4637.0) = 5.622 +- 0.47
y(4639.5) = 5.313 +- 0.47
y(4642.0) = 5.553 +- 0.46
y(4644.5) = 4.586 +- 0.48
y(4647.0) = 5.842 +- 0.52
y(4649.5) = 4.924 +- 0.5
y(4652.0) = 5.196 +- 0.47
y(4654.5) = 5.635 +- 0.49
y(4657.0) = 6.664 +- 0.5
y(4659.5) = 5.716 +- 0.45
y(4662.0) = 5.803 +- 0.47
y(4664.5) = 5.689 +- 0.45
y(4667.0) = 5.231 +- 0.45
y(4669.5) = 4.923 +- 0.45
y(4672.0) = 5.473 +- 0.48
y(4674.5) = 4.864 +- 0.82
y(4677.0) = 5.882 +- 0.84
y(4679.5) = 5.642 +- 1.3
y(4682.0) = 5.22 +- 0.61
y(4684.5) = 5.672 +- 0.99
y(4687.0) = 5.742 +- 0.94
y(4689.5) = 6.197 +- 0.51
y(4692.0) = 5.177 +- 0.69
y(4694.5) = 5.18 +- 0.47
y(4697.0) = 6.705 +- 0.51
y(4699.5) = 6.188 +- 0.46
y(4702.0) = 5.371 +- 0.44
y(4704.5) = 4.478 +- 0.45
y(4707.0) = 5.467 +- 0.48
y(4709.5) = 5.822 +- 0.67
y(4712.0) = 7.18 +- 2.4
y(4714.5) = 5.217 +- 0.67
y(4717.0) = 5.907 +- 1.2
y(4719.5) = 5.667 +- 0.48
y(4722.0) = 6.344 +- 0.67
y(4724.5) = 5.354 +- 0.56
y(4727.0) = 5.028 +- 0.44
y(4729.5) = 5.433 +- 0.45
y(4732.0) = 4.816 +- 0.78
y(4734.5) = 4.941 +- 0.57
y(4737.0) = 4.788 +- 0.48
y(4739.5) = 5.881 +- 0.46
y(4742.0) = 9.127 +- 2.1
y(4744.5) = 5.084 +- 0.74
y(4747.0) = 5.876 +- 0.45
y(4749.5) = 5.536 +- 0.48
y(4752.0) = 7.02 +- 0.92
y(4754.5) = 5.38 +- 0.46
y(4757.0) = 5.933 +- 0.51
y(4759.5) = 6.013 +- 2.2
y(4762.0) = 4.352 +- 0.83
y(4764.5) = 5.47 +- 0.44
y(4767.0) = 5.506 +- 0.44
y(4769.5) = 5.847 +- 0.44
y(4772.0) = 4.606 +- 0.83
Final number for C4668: 5.1 angstrom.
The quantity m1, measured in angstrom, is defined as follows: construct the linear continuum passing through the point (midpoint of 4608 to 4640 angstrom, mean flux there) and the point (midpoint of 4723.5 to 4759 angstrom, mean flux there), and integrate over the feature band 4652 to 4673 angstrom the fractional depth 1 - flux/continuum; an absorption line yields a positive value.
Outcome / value 0.9 angstrom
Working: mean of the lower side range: 5.94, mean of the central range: 5.62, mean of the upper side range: 5.74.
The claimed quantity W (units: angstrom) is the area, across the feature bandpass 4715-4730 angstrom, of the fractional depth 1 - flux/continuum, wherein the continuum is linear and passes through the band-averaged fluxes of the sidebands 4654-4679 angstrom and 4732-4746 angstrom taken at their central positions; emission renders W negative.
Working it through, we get 0.48 angstrom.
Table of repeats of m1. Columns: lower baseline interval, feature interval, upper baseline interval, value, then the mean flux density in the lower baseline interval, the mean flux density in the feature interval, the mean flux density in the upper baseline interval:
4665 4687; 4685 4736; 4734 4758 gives 0.7 angstrom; 5.4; 5.61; 5.99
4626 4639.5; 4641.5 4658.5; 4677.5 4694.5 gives 0.9 angstrom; 5.89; 5.49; 5.59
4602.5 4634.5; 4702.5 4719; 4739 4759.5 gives 1.3 angstrom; 5.96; 5.66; 6.23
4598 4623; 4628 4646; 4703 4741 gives 0.5 angstrom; 5.89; 5.62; 5.51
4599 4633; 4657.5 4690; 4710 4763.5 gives 1.6 angstrom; 5.94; 5.55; 5.76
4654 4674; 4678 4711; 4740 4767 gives 0.6 angstrom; 5.61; 5.62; 5.95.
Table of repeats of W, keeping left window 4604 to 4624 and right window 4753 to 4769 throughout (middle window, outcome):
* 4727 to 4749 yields -0.6 angstrom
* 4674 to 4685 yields 0.5 angstrom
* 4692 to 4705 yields 0.2 angstrom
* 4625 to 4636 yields -0.3 angstrom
